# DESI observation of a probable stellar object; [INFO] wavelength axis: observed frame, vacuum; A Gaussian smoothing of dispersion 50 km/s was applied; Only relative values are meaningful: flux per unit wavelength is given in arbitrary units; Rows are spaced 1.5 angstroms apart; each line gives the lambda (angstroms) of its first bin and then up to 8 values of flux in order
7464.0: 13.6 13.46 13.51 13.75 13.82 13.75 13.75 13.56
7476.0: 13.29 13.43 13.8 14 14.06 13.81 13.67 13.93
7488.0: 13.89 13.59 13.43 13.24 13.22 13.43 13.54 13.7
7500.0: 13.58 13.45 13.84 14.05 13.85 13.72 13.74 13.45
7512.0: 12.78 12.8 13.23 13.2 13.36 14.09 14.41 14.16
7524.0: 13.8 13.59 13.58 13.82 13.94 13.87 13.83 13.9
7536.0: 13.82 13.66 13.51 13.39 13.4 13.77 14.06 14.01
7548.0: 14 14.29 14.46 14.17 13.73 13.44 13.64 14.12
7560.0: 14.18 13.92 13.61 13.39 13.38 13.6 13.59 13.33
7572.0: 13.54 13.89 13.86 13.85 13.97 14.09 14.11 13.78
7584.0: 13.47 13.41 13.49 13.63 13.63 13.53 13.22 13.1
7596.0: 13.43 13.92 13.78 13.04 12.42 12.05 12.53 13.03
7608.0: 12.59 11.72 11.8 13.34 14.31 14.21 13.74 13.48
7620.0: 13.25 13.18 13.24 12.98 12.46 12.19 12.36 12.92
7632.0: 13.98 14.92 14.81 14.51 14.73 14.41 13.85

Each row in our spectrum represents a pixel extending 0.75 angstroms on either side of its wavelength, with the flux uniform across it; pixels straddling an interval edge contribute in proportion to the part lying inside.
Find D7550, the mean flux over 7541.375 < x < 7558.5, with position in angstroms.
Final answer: 13.9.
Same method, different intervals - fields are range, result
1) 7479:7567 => 13.7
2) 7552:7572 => 13.7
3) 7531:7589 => 13.8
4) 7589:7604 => 13.2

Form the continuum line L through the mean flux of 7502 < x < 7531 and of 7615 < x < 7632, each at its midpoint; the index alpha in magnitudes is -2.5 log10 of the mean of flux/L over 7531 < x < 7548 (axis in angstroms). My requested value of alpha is -0.02 mag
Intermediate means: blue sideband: 13.7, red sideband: 13.1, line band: 13.8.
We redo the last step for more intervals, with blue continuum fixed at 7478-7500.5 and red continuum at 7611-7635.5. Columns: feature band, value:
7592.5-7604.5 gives 0.03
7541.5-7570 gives -0.02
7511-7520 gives 0.03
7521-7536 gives -0.02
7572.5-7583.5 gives -0.03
